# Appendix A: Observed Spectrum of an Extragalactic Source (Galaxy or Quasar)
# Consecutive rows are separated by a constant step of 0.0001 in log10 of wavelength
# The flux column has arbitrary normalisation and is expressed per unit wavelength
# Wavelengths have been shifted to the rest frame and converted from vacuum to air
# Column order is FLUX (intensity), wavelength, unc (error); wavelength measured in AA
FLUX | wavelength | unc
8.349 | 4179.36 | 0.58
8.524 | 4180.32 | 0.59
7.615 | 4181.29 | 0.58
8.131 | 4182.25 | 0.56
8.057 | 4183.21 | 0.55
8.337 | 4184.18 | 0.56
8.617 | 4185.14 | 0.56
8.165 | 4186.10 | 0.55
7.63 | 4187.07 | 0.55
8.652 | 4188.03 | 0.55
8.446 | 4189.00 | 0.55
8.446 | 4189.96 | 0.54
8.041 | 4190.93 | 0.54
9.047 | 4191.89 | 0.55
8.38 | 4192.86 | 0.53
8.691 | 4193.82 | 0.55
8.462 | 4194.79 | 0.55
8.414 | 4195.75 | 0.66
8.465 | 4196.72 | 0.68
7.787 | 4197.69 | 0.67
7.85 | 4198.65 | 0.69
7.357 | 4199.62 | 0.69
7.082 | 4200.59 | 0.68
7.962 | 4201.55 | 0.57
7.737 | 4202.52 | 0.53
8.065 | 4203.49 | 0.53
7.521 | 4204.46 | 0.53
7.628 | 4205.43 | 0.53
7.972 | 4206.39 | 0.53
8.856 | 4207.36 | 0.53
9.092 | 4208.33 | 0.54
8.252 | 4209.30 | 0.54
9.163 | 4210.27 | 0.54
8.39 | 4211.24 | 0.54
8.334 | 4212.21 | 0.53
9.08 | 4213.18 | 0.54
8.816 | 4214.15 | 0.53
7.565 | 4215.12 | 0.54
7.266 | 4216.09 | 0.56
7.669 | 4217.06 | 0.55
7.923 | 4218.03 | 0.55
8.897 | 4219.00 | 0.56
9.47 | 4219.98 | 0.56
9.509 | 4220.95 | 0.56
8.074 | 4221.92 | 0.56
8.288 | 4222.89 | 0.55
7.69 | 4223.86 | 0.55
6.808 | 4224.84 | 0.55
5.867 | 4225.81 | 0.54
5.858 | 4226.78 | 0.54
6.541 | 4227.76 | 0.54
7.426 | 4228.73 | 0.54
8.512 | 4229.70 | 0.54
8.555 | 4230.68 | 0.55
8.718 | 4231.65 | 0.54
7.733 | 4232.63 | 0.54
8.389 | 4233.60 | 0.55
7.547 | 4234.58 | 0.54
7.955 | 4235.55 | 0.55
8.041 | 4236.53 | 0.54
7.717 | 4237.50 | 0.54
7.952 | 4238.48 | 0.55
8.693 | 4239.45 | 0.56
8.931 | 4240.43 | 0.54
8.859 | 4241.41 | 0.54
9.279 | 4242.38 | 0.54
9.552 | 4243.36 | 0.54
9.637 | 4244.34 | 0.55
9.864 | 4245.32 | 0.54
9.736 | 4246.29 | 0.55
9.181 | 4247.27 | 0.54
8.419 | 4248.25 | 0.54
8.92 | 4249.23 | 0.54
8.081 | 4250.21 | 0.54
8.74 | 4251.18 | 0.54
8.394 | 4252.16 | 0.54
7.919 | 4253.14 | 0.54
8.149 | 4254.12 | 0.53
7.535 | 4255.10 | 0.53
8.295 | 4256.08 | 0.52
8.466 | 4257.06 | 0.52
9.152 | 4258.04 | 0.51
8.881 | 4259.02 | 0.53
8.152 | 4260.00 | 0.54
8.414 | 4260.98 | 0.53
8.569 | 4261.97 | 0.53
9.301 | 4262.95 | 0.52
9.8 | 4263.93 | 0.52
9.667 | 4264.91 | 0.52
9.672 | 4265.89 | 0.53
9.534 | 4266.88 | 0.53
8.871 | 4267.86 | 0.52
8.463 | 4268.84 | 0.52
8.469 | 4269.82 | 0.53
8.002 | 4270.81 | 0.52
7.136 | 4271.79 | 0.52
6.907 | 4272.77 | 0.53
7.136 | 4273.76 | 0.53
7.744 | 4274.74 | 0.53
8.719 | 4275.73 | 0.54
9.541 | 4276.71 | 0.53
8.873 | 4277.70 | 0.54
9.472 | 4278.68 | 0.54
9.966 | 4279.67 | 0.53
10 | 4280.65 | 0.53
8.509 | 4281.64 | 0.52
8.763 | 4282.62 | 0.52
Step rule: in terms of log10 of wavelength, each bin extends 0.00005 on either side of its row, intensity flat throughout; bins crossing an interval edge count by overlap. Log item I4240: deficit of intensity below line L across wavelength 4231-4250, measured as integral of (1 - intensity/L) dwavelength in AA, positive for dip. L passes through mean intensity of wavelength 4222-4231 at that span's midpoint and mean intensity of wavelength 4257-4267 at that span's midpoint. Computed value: -1.6 AA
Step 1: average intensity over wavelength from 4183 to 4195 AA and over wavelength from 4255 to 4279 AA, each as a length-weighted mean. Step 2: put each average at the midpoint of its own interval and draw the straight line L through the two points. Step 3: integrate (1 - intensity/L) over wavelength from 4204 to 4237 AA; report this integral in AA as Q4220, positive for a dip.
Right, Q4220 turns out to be 1.7 AA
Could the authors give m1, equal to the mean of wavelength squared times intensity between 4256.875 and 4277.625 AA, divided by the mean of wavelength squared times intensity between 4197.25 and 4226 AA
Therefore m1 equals 1.09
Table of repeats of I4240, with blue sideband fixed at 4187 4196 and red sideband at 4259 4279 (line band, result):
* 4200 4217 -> 0.7 AA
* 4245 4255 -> -0.1 AA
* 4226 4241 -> 1.2 AA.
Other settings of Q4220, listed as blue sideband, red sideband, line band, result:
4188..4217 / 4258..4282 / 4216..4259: 1.0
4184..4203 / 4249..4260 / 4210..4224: -0.3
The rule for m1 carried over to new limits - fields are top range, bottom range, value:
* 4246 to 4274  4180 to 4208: 1.08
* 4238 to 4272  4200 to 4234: 1.11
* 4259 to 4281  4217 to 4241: 1.12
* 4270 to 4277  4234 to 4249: 0.91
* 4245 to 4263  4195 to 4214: 1.08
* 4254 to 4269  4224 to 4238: 1.19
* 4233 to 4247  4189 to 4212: 1.08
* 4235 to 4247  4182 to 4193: 1.09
